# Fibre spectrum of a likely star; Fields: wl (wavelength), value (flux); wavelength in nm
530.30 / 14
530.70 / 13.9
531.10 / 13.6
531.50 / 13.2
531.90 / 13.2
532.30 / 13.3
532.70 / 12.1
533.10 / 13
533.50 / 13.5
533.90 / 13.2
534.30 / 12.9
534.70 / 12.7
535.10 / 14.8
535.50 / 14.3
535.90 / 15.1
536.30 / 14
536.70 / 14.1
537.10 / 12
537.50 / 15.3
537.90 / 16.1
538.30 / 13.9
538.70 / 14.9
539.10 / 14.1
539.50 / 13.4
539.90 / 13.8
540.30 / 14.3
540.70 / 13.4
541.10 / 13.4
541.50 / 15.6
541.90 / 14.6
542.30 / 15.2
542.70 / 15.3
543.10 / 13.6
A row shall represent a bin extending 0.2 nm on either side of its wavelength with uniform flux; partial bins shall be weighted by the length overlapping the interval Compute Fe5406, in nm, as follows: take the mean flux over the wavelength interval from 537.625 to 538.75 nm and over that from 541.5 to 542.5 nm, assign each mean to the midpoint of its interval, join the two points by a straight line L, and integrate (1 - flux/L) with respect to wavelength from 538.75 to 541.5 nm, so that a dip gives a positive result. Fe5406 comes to 0.20 nm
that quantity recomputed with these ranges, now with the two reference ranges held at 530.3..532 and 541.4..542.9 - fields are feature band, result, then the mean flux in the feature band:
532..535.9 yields 0.16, 13.4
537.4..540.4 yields 0.04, 14.5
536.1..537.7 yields 0.06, 13.9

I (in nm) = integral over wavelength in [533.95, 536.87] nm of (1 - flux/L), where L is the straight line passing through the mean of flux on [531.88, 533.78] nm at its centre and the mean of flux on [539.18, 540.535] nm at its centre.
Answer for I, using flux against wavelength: -0.14 nm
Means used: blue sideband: 13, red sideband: 13.8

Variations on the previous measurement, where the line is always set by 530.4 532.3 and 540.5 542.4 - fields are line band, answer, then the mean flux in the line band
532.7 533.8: 0.05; 13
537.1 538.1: -0.06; 15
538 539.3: -0.03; 14.4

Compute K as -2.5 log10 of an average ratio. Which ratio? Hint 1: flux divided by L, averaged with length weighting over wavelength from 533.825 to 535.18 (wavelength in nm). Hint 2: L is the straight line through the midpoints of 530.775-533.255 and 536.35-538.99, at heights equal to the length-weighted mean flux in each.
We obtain 0.03 mag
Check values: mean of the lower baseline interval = 13.1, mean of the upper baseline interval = 14.4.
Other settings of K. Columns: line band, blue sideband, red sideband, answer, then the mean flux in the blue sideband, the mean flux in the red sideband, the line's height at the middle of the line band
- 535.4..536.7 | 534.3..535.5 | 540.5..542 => -0.048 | 13.7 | 14.2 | 13.8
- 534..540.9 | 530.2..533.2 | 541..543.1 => 0.004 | 13.3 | 14.8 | 14.1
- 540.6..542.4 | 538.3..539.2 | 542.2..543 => 0.031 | 14.4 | 15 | 14.9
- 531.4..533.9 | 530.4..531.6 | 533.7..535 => 0.025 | 13.6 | 13.1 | 13.4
